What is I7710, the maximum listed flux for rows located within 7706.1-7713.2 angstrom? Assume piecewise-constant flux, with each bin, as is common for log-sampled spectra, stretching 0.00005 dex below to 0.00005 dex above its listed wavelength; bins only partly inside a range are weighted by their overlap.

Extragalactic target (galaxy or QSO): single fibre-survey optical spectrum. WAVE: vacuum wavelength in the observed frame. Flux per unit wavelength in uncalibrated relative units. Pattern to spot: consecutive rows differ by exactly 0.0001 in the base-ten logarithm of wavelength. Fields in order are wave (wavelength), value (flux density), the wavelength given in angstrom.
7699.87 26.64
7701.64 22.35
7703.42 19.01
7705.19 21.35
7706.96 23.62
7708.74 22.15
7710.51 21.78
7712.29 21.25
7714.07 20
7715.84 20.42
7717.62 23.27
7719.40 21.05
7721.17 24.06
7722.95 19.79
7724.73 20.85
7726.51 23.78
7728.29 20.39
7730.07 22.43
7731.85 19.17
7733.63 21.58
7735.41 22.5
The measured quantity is 23.62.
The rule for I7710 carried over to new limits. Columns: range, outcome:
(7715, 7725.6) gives 24.06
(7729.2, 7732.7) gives 22.43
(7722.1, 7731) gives 23.78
